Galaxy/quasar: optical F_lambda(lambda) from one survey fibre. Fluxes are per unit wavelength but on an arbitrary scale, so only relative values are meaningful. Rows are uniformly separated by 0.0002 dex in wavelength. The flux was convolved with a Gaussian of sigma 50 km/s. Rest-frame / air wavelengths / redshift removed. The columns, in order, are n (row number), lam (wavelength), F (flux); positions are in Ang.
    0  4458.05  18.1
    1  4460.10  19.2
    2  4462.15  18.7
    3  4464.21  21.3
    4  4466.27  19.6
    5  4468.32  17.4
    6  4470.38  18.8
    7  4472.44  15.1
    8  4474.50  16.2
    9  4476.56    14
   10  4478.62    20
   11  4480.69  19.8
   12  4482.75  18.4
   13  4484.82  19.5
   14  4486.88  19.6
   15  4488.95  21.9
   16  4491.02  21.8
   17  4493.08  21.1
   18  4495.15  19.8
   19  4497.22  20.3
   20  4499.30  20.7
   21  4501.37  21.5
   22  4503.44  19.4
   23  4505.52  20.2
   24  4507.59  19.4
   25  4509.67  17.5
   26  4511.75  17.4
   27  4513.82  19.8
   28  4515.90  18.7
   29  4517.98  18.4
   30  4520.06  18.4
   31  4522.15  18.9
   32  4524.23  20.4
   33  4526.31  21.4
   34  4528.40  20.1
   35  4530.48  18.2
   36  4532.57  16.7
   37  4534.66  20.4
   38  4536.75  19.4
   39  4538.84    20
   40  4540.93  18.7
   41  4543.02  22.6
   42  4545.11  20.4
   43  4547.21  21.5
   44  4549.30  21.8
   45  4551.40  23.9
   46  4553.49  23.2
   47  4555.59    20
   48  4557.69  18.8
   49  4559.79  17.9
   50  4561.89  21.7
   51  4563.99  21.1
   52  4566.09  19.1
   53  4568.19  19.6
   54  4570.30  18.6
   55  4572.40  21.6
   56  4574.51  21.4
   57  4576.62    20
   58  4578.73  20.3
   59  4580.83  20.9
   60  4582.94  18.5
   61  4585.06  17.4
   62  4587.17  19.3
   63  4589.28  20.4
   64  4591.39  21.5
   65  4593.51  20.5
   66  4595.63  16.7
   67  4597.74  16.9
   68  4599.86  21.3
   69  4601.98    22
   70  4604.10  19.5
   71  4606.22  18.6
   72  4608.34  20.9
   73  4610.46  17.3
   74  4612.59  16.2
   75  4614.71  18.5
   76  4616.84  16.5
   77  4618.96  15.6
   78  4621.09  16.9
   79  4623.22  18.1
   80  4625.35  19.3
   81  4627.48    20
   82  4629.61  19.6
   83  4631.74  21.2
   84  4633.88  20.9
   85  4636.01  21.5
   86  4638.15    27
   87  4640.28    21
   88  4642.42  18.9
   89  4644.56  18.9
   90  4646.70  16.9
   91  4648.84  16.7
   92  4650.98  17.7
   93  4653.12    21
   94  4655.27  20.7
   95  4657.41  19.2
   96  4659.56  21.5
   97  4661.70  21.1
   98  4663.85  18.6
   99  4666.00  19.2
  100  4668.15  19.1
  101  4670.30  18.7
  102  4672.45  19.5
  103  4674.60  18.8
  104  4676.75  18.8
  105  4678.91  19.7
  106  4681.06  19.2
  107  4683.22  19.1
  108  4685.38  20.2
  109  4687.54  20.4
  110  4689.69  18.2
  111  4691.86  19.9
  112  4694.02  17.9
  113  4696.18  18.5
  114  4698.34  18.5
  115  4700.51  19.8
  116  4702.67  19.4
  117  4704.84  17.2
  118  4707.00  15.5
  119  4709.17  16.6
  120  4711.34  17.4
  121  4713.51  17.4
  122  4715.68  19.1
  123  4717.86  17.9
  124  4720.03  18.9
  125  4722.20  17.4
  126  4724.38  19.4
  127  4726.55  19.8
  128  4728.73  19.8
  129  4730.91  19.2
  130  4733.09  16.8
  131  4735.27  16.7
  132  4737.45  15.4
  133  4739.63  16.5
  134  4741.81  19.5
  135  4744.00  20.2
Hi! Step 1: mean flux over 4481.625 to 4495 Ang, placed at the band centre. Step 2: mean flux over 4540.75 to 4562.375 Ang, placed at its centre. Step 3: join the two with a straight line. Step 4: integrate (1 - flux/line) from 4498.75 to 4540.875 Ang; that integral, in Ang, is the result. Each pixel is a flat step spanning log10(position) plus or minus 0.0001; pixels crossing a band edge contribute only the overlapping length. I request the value 2.8 Ang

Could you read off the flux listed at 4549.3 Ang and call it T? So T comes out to 21.8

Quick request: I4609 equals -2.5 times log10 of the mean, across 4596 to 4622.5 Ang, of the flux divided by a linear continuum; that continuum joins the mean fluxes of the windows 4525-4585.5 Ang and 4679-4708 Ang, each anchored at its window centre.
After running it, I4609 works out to 0.08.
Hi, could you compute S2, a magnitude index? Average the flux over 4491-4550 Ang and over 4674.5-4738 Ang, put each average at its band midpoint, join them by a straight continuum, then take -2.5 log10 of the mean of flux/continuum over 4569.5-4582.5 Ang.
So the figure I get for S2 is -0.06 mag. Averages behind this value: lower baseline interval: 19.8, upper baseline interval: 18.4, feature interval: 20.4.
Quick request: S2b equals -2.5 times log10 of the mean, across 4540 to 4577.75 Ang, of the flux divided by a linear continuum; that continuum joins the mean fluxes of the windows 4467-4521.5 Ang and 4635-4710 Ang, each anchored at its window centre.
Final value -0.08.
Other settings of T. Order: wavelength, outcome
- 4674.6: 18.8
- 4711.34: 17.4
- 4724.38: 19.4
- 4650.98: 17.7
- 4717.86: 17.9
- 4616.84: 16.5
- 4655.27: 20.7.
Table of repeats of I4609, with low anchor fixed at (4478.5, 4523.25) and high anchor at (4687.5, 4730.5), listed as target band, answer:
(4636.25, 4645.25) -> -0.15 mag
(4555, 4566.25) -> -0.03 mag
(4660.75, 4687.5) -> -0.04 mag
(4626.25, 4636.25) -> -0.09 mag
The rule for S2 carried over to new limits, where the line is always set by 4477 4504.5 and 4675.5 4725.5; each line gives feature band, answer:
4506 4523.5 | 0.074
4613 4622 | 0.142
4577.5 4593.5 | -0.021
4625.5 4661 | -0.065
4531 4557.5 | -0.046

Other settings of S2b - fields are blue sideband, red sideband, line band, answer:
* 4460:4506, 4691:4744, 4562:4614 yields -0.05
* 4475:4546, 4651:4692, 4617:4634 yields 0.05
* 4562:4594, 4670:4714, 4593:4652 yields 0.02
